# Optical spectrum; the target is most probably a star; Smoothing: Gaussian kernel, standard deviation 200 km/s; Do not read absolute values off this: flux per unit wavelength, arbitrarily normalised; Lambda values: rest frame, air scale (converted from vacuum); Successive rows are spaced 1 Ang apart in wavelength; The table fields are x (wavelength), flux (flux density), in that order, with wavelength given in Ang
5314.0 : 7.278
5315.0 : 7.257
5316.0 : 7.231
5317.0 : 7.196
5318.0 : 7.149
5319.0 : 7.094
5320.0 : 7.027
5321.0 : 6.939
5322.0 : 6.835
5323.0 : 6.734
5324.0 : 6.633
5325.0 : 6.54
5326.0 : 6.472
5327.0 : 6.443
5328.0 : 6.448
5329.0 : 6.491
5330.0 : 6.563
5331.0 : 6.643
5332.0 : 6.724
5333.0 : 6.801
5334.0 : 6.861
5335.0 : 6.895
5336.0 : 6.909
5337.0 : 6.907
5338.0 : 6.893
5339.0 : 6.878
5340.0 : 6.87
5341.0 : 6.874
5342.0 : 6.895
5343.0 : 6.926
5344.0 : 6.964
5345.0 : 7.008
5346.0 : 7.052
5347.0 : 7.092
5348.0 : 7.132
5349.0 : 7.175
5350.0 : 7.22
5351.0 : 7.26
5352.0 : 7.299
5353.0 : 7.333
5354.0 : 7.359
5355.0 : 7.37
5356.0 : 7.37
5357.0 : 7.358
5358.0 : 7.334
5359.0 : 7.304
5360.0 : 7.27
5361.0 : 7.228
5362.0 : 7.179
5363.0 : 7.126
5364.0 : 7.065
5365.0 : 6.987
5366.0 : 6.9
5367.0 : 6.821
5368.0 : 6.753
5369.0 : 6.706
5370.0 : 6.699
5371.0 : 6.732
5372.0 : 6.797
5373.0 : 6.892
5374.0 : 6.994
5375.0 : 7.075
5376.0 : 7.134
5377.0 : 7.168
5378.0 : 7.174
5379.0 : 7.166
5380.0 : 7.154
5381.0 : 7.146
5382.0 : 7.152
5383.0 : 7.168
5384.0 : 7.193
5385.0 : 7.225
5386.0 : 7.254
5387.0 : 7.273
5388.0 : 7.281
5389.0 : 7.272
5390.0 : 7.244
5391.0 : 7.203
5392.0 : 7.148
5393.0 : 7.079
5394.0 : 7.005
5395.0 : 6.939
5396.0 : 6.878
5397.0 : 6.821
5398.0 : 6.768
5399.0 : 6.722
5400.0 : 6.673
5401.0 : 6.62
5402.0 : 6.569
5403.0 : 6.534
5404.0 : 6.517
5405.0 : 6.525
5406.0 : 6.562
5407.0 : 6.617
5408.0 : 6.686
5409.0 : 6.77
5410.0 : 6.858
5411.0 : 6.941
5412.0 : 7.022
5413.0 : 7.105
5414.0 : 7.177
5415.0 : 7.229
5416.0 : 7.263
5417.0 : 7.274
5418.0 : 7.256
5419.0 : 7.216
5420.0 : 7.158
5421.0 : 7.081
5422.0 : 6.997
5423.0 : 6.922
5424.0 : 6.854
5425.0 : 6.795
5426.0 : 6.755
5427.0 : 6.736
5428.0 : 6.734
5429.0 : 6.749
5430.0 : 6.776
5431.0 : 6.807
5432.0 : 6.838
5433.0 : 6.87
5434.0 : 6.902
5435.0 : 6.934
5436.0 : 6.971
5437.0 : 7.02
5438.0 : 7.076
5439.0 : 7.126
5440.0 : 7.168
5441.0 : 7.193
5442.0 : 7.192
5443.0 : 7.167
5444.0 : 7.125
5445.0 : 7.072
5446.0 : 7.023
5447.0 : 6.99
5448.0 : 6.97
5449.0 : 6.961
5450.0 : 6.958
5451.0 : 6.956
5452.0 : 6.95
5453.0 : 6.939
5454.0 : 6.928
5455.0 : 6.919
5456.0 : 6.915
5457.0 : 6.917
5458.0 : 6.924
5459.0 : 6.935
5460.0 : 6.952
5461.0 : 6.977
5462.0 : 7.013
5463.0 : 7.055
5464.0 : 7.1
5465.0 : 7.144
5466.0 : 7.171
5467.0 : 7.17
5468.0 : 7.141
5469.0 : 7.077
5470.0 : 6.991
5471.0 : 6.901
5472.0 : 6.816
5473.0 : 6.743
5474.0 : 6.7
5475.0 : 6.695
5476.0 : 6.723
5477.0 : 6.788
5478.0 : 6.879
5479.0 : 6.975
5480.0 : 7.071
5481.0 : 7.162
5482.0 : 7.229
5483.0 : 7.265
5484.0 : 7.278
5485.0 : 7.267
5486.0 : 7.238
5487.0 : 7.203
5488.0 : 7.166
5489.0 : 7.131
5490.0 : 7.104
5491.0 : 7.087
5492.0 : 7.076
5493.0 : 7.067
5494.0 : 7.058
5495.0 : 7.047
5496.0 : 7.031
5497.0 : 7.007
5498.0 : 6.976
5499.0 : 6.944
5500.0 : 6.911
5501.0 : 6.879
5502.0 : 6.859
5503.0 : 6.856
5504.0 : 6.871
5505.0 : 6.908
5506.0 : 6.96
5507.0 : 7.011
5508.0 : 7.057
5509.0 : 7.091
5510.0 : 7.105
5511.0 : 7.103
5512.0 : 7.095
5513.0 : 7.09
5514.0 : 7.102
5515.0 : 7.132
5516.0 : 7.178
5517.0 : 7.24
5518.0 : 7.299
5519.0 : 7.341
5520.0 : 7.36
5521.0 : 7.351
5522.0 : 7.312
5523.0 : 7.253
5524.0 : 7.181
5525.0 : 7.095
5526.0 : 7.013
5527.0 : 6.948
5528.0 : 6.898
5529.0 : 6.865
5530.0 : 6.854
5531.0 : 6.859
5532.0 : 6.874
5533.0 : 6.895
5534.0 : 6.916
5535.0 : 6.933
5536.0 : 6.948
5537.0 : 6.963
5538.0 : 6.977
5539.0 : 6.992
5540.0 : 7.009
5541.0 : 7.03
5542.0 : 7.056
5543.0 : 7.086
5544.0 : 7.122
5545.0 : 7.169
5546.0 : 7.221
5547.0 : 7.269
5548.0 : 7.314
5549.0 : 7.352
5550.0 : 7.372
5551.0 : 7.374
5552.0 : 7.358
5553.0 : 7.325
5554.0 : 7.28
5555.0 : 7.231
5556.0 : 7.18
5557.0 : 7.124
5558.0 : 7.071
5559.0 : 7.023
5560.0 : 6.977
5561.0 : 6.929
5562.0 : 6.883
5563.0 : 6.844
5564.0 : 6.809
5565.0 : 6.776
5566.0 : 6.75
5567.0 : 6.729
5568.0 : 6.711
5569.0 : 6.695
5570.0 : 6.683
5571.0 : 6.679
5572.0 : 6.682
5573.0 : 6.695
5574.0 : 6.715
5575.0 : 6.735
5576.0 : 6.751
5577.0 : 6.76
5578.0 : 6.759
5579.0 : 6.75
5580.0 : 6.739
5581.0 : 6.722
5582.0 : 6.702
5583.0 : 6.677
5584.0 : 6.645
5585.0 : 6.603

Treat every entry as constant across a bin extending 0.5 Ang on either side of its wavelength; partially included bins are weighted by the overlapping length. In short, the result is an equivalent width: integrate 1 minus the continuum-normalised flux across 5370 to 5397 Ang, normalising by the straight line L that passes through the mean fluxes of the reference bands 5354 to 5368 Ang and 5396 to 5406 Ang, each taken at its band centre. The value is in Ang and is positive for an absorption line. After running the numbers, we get -0.9 Ang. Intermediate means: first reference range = 7.17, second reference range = 6.65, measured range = 7.09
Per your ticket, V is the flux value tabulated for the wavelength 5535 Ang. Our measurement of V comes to 6.933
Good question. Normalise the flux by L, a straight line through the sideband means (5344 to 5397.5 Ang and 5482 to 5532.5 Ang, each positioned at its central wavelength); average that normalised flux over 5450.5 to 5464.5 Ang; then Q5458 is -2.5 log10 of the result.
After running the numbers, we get 0.02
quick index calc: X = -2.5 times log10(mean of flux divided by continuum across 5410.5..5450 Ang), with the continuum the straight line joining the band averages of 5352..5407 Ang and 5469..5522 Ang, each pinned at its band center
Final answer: 0.00 mag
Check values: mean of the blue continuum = 7.02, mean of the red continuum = 7.05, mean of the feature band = 7.01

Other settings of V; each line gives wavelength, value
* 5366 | 6.9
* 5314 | 7.278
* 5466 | 7.171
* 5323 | 6.734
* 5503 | 6.856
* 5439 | 7.126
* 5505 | 6.908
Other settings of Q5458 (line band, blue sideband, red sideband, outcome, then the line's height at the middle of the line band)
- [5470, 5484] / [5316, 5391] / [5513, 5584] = 0.010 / 7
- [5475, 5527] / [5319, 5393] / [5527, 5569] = -0.009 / 7.02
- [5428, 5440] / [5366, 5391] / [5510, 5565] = 0.024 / 7.07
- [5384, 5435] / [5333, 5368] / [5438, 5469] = 0.019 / 7.06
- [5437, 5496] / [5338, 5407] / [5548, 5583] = -0.009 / 6.97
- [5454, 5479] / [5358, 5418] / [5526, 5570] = 0.009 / 7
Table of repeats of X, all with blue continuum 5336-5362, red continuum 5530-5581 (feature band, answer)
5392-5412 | 0.05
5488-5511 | 0.00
